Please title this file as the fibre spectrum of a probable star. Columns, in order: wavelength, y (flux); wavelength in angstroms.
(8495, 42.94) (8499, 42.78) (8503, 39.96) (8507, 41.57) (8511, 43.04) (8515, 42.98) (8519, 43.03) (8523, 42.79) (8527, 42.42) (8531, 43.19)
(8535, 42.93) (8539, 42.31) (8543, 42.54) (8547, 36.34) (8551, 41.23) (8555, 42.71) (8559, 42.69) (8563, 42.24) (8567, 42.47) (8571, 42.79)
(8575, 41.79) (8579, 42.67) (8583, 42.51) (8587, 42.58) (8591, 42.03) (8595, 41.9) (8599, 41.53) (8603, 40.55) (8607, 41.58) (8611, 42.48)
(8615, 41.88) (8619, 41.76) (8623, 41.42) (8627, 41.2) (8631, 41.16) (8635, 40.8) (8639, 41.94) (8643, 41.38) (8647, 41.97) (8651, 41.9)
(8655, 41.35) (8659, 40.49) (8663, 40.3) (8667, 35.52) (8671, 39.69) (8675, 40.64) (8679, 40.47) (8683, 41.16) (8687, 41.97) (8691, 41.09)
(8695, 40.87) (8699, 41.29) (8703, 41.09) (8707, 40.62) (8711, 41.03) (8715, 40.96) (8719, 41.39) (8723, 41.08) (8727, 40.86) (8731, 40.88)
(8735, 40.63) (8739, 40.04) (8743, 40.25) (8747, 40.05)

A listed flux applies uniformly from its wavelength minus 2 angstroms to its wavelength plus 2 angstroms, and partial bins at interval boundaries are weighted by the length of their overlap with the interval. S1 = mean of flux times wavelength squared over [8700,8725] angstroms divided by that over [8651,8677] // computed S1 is 1.0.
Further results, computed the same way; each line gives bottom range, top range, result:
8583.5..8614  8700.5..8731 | 1.01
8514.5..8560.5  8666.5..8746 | 1.01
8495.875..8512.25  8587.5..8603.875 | 1.02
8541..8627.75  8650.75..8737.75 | 1.00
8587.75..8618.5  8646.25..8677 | 0.98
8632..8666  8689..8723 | 1.01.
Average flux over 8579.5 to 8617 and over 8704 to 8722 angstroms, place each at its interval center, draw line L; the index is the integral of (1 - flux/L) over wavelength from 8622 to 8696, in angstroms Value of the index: 1.1 angstroms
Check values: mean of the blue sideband 41.9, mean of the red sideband 41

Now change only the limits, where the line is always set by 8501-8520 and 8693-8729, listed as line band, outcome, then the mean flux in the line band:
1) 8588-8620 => -0.1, 41.7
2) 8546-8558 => 0.4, 40.6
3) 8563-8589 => -0.5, 42.5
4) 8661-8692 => 0.8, 40.1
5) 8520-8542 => -0.4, 42.7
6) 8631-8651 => -0.1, 41.5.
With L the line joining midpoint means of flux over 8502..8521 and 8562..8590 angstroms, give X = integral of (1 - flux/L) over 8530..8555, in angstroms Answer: 0.5 angstroms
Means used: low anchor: 42.2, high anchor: 42.4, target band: 41.5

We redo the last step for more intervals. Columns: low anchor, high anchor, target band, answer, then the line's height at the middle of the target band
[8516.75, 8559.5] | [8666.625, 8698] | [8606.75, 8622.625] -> -0.3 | 41.2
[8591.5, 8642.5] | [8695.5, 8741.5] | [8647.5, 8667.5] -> 0.4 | 41.3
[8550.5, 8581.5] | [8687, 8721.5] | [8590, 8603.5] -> 0.2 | 42.1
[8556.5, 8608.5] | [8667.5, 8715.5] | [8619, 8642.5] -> 0.1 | 41.5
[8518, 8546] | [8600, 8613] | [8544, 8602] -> 0.2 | 42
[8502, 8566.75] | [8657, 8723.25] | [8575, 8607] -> -0.3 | 41.5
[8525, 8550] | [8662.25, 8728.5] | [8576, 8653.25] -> -1.2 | 41.1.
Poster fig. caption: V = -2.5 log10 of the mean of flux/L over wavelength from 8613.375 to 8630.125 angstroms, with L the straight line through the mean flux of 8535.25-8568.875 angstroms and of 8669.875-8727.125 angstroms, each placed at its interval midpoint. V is -0.01 mag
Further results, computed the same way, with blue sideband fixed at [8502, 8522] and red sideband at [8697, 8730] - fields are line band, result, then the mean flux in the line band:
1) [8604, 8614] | -0.005 mag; 41.9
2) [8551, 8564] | -0.010 mag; 42.4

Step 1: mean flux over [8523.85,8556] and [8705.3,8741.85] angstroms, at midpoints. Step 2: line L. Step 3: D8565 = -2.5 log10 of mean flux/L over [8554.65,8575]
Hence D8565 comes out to -0.02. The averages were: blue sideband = 41.7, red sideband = 40.8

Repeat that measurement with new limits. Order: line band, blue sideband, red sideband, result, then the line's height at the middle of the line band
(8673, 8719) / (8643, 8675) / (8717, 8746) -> -0.01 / 40.5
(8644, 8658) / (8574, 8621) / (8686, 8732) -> 0.00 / 41.5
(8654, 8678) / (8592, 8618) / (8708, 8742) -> 0.04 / 41.2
